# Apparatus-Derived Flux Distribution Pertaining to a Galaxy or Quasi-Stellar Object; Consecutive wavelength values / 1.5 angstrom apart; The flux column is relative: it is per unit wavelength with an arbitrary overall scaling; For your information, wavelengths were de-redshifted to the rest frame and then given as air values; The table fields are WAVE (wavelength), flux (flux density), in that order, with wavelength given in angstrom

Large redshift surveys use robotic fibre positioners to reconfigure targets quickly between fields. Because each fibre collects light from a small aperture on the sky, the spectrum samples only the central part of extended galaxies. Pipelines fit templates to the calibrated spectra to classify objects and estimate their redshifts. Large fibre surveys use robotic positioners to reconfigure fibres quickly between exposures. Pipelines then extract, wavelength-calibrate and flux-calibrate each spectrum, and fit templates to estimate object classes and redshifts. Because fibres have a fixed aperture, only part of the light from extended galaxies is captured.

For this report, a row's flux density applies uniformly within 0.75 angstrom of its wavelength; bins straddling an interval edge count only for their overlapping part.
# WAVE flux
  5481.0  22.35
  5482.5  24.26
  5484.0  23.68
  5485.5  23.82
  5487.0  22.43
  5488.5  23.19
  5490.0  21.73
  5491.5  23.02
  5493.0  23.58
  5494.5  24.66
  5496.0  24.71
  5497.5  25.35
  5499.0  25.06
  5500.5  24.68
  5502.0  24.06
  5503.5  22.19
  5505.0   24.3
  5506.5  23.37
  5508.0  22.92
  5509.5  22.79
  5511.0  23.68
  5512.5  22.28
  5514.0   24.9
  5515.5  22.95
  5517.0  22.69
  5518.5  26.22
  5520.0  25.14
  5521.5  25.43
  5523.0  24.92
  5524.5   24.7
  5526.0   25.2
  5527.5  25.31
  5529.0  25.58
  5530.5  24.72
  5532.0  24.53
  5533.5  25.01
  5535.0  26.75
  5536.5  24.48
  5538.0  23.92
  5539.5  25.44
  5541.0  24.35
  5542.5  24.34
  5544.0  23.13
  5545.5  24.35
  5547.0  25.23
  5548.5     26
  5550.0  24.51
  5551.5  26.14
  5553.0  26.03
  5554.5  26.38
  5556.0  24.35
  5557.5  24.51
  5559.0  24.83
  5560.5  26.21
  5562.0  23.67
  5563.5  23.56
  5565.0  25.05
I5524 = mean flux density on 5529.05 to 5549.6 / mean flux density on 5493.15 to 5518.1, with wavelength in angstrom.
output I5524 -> 1.04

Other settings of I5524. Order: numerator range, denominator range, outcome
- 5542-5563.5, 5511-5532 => 1.01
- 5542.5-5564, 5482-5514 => 1.05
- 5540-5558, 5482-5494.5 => 1.07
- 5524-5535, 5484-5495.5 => 1.08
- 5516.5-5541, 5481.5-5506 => 1.05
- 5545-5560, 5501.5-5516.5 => 1.08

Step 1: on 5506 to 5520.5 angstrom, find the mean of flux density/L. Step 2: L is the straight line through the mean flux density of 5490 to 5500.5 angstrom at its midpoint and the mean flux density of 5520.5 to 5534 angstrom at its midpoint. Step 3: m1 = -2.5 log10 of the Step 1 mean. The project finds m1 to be 0.05 mag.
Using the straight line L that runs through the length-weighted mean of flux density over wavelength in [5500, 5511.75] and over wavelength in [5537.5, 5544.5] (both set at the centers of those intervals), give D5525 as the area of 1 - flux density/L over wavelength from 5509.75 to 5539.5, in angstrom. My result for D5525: -0.9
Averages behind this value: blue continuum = 23.5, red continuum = 24.3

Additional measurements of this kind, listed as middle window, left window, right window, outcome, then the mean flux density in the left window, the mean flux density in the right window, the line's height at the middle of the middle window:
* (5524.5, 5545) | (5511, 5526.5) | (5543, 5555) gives 0.0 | 24.4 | 25.2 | 24.8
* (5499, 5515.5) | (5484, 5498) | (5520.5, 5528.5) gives 0.5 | 23.6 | 25.1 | 24.3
